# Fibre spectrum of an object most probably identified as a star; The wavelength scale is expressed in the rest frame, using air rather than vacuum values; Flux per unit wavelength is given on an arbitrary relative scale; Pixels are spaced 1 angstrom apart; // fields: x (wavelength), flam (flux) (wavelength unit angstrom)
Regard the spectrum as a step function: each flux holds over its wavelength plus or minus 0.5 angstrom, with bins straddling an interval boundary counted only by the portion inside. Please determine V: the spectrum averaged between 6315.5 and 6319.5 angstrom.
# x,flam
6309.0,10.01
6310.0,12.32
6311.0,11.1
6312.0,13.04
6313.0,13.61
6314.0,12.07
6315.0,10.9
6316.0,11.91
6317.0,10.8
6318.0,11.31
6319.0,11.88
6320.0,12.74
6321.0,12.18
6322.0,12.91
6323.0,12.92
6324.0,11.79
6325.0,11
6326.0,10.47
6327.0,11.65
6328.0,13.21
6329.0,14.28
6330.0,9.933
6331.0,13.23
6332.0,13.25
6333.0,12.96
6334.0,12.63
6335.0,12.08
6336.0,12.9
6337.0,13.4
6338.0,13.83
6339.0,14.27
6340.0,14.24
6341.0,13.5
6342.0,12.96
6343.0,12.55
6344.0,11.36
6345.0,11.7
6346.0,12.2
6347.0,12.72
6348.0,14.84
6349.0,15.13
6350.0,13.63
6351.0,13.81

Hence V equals 11.5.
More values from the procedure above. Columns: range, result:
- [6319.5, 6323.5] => 12.7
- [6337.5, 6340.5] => 14.1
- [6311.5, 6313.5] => 13.3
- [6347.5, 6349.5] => 15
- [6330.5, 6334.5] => 13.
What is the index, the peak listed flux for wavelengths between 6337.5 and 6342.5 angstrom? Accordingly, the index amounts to 14.27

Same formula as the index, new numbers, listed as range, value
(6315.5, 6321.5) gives 12.74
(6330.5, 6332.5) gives 13.25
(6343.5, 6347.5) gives 12.72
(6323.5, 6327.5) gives 11.79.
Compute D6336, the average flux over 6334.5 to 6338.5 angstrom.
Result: 13.1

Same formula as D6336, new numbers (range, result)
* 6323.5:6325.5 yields 11.4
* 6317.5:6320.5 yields 12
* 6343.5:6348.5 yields 12.6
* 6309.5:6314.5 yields 12.4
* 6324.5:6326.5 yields 10.7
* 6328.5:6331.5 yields 12.5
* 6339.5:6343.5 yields 13.3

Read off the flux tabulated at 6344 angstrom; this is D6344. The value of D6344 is 11.36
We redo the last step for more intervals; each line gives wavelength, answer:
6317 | 10.8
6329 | 14.28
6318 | 11.31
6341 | 13.5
